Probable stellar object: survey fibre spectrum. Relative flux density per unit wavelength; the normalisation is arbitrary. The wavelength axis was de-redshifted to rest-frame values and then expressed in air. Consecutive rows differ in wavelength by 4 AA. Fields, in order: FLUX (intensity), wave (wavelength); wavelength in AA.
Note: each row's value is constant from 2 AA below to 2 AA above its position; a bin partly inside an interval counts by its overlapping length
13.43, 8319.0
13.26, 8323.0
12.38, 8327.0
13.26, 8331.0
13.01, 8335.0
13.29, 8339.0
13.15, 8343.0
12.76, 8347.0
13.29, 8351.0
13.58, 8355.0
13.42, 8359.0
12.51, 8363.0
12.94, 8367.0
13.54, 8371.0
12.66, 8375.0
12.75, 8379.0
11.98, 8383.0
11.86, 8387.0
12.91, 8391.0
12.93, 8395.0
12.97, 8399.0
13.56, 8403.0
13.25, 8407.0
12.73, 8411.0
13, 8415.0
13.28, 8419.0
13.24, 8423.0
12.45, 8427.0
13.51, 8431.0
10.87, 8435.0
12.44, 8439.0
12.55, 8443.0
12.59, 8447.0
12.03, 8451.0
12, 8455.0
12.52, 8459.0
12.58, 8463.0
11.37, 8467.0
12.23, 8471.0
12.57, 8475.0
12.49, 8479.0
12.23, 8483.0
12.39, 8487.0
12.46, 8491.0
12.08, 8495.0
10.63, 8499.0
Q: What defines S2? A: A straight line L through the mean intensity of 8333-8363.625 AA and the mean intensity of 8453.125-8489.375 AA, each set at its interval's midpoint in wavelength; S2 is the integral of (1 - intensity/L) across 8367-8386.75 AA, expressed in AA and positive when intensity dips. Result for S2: 0.4 AA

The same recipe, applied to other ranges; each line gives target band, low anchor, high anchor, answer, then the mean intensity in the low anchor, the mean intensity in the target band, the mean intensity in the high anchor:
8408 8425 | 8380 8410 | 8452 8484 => -0.61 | 12.8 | 13.1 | 12.2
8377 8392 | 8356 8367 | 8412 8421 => 0.82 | 13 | 12.3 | 13.1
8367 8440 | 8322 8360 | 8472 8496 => 0.10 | 13.1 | 12.8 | 12.4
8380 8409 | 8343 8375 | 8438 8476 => 0.07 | 13.1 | 12.8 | 12.3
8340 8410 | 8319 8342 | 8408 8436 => 0.01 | 13.1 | 12.9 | 12.8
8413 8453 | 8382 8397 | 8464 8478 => -1.04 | 12.4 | 12.6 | 12.1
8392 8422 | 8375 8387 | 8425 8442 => -1.87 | 12.3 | 13.1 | 12.3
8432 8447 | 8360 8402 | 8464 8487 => 0.33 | 12.7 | 12.1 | 12.2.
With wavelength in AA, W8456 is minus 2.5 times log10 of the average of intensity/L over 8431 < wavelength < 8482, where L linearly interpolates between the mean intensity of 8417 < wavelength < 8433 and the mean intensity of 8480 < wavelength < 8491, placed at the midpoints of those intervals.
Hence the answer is 0.04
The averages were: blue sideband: 13.1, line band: 12.2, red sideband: 12.4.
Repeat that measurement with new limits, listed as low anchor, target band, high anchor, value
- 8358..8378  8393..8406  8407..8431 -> -0.013 mag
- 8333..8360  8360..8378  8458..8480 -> 0.009 mag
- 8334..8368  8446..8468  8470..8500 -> 0.016 mag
